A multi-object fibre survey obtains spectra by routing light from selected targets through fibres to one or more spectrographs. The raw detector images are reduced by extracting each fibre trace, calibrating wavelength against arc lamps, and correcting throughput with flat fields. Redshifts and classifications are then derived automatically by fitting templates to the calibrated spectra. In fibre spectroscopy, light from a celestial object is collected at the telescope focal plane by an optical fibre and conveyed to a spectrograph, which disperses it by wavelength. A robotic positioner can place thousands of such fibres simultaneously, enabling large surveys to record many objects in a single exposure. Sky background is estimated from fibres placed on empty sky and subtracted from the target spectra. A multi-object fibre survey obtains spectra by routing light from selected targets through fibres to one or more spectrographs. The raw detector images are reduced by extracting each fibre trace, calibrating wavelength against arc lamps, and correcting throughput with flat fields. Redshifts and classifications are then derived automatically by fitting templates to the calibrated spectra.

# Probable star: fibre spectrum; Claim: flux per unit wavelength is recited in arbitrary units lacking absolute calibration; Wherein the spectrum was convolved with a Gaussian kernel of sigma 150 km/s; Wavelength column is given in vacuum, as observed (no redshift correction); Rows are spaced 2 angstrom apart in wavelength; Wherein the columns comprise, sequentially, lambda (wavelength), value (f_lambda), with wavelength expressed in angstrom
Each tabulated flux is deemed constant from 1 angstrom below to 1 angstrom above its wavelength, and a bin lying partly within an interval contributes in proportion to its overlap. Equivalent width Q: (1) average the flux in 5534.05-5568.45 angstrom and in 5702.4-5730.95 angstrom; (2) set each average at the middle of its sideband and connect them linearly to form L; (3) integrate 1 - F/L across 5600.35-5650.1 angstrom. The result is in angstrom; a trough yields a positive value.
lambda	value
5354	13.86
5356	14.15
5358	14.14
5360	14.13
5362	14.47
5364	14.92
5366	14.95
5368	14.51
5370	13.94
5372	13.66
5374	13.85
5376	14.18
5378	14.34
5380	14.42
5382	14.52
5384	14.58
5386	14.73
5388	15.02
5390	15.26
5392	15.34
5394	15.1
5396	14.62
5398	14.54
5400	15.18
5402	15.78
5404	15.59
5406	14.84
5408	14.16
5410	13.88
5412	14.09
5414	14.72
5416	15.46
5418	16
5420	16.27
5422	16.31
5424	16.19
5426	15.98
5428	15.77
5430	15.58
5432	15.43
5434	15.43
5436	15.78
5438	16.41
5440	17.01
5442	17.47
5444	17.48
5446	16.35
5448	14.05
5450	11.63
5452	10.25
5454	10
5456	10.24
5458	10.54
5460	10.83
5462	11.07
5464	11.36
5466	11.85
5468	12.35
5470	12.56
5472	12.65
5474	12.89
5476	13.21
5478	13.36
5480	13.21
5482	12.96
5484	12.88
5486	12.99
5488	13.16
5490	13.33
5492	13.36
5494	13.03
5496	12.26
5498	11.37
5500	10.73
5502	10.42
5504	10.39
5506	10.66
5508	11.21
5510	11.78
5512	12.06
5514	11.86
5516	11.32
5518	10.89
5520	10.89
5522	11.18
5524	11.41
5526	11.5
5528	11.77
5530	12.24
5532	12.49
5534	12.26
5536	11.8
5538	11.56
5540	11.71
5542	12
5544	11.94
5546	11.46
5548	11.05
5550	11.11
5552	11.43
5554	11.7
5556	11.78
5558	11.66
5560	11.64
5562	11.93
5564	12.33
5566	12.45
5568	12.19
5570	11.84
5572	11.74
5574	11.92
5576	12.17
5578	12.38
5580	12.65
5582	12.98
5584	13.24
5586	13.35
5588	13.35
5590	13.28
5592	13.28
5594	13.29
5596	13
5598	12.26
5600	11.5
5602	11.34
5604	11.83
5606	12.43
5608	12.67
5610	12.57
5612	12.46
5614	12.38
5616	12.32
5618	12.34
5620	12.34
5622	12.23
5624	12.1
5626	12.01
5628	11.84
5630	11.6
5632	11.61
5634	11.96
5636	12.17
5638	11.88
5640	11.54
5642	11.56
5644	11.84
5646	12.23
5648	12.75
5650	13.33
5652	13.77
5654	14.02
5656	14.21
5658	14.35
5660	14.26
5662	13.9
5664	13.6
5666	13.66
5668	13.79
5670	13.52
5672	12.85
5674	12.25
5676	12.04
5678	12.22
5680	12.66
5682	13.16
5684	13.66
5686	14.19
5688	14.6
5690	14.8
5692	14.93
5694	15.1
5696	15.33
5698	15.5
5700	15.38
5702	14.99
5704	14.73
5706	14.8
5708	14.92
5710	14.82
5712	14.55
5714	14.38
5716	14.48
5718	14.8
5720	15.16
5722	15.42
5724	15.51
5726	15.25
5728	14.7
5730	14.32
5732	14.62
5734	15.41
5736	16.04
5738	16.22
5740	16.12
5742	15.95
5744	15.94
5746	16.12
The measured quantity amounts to 3.9 angstrom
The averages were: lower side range 11.8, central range 12.1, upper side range 14.8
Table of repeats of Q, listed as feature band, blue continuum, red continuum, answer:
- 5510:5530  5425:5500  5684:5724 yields 3.3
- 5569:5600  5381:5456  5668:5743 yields 4.3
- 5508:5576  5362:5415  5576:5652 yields 7.2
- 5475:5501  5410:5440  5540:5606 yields 2.6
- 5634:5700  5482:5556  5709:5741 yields 3.5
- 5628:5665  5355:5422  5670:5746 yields 4.7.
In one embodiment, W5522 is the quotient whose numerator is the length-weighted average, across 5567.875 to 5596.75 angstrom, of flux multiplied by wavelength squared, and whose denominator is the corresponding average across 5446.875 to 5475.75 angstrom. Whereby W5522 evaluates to 1.14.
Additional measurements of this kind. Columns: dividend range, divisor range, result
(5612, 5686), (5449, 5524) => 1.14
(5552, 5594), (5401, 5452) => 0.85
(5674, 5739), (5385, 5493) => 1.14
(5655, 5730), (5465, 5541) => 1.27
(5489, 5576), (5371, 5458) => 0.83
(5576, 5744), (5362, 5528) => 1.08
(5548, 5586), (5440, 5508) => 1.00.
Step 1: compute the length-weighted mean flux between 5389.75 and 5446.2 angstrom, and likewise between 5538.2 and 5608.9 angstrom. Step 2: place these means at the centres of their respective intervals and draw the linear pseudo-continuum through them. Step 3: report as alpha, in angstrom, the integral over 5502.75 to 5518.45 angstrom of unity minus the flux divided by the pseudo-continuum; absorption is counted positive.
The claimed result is 2.6 angstrom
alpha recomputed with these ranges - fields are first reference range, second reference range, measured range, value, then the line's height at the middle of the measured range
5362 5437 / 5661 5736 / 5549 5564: 3.1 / 14.7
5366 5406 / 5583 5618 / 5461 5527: 8.0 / 13.7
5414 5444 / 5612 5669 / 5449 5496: 9.8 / 15.4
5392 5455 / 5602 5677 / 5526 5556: 4.4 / 13.8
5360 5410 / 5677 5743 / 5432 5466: 2.7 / 14.7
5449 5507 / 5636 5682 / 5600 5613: 0.5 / 12.7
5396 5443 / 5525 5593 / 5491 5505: 2.0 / 13.6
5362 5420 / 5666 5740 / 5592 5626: 5.2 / 14.6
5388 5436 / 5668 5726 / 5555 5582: 4.9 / 14.8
